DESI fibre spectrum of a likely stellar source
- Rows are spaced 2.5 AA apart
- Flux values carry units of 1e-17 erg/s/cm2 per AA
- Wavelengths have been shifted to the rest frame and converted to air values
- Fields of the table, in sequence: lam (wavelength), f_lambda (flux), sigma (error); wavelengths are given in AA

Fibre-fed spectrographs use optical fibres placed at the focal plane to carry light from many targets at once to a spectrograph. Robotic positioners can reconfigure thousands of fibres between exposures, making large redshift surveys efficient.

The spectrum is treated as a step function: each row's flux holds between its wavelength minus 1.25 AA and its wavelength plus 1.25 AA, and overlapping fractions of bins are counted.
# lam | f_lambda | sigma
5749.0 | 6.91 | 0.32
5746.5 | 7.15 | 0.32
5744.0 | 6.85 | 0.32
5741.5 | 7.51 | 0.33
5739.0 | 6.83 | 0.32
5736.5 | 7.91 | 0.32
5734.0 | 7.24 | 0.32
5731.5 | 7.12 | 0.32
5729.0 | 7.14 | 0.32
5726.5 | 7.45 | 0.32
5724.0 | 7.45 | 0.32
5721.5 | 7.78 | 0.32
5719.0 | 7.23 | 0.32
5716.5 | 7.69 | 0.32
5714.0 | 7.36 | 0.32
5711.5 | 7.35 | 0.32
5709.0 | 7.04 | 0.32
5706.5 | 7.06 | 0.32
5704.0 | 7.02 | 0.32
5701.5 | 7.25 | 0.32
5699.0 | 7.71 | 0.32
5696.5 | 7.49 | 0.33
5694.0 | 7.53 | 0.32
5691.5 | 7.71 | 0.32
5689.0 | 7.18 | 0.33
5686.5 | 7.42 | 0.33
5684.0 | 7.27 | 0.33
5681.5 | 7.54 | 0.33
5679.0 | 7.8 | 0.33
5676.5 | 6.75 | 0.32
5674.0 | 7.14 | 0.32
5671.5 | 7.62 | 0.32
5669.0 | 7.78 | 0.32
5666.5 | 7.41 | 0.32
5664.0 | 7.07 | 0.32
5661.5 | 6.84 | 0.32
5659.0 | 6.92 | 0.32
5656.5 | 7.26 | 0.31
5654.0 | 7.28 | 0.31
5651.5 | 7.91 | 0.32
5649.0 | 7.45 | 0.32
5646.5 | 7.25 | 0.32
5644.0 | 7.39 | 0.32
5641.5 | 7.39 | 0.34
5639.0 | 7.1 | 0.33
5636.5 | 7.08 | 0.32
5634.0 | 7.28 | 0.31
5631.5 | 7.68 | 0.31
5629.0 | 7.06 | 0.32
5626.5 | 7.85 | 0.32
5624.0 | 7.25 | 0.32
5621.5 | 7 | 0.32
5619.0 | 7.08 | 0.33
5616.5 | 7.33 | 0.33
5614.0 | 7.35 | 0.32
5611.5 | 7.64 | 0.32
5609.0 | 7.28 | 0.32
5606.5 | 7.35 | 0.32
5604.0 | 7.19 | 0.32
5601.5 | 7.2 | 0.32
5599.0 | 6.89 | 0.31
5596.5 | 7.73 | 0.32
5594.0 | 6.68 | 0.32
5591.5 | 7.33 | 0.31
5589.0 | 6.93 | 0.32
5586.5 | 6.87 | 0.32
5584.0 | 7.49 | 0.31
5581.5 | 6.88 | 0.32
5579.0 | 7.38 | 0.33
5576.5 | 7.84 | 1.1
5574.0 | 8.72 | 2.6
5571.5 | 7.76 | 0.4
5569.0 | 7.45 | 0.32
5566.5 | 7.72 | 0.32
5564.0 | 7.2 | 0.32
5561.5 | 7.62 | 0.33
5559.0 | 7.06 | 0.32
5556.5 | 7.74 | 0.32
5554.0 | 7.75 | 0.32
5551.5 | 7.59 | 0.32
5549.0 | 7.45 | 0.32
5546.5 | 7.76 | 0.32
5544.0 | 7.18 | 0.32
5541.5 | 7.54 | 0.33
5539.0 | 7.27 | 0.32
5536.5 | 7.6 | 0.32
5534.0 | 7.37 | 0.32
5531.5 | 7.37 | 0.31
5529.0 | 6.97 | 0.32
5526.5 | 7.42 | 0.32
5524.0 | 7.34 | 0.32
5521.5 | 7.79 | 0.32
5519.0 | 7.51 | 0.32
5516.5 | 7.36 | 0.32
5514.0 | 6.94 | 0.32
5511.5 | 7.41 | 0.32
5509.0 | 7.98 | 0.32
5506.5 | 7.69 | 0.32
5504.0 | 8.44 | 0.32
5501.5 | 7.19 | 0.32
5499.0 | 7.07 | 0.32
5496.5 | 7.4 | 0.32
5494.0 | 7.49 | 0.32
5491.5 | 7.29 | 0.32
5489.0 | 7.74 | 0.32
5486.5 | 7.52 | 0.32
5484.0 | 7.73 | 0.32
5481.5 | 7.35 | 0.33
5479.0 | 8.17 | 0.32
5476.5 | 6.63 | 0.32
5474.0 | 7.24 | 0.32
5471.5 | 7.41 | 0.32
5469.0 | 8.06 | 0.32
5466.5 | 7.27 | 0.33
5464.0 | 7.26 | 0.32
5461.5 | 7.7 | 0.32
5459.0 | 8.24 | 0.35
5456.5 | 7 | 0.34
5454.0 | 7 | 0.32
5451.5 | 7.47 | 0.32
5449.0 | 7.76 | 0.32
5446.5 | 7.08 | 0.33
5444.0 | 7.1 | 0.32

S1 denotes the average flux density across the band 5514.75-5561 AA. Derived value 7.45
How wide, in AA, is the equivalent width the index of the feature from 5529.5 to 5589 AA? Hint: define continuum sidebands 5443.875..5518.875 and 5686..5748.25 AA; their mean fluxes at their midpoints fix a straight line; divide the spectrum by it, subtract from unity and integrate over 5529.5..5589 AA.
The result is -0.5 AA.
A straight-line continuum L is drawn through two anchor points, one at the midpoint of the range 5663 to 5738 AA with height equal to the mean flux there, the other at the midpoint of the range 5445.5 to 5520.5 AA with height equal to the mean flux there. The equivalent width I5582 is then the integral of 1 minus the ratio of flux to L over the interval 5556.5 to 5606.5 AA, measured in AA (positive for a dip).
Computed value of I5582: 0.42 AA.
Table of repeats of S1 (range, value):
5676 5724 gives 7.39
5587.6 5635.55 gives 7.27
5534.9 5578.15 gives 7.6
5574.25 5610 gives 7.26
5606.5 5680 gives 7.32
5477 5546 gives 7.48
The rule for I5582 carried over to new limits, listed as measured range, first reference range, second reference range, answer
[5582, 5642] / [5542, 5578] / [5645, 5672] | 1.84 AA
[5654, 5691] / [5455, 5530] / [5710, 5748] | 0.38 AA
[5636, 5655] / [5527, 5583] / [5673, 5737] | 0.14 AA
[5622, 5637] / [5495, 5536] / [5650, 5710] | 0.02 AA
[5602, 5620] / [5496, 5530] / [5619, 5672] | 0.10 AA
